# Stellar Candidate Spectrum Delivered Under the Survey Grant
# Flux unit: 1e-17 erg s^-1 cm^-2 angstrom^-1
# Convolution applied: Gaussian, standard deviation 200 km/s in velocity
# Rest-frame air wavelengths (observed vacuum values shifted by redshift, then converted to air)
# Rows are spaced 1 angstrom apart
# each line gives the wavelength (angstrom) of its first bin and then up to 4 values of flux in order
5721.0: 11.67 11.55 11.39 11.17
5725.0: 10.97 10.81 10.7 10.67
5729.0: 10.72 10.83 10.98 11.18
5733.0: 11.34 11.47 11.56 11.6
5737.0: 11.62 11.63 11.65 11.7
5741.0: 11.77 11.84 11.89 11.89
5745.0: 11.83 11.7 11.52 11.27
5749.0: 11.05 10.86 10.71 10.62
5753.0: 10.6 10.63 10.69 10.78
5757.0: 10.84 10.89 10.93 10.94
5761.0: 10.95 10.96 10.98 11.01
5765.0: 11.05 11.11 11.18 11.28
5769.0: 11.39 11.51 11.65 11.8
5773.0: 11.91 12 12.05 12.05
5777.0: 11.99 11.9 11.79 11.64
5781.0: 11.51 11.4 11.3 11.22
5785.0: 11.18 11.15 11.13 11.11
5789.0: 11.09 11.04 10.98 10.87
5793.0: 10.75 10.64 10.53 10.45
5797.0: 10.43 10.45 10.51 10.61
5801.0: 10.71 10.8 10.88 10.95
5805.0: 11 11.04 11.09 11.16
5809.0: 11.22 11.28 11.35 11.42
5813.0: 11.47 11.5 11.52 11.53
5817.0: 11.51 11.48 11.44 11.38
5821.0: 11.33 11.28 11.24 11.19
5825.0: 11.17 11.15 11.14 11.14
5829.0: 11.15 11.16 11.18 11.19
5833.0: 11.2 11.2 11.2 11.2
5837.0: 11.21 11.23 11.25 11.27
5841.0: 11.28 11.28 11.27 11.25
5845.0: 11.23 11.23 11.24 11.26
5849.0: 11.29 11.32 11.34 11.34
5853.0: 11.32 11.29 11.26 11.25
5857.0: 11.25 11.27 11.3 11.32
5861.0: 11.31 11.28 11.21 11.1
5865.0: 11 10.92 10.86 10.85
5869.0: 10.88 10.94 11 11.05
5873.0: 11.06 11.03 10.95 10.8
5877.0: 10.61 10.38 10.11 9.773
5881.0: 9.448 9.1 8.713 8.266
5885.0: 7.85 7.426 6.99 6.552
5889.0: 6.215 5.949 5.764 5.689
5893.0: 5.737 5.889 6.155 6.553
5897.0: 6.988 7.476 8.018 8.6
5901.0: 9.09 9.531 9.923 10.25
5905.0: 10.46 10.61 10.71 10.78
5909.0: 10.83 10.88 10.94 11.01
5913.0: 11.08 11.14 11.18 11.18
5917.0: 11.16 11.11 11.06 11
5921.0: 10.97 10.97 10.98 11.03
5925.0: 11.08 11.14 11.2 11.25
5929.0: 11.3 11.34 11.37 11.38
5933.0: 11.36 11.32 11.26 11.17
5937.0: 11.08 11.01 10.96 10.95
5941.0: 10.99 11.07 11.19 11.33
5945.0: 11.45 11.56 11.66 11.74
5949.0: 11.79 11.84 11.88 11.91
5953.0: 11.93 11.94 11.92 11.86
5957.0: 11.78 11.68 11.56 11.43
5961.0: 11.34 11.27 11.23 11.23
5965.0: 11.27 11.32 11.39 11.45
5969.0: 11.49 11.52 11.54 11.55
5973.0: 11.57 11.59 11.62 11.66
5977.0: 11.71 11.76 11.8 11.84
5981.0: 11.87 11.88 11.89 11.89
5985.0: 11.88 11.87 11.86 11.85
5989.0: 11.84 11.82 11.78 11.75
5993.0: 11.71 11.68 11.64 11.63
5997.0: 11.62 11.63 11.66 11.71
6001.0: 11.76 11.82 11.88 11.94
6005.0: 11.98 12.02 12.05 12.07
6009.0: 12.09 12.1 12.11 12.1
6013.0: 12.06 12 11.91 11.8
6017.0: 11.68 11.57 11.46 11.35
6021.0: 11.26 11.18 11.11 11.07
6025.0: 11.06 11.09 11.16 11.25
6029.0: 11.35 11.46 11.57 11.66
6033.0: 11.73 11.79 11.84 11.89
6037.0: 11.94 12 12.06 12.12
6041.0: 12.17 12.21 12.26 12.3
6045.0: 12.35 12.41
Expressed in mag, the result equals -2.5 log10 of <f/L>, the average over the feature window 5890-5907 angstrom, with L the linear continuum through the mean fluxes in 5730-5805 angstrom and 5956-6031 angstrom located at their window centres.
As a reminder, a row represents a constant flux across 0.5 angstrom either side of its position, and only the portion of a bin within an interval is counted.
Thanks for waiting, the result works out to 0.40 mag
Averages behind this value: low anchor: 11.2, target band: 7.94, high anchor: 11.6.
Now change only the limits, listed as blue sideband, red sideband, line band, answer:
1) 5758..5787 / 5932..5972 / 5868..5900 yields 0.32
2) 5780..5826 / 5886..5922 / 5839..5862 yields -0.11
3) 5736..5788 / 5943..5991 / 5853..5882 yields 0.06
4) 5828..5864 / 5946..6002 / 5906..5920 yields 0.05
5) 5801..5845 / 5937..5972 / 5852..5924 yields 0.15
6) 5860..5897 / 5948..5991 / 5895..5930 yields -0.02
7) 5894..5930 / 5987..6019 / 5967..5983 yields -0.03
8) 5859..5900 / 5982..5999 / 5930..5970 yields -0.06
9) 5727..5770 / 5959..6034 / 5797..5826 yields 0.02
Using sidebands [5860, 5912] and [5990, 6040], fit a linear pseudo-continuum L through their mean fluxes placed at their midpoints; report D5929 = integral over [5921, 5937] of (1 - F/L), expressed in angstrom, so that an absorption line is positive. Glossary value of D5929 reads -1.7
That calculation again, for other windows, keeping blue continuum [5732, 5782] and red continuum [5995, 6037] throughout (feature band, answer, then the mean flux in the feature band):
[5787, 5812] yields 1.2 angstrom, 10.9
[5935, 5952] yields 0.3 angstrom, 11.4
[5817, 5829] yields 0.2 angstrom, 11.3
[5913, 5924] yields 0.5 angstrom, 11.1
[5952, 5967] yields 0.1 angstrom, 11.6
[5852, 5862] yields 0.2 angstrom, 11.3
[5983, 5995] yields -0.2 angstrom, 11.8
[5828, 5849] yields 0.5 angstrom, 11.2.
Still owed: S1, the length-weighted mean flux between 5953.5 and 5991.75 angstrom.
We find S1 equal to 11.7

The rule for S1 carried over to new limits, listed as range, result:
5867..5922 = 9.43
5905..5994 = 11.4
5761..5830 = 11.2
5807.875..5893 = 10.6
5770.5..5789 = 11.6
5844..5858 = 11.3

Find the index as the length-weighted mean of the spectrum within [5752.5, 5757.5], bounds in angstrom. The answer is 10.7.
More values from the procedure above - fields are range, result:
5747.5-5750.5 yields 11.1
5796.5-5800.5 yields 10.5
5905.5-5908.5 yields 10.7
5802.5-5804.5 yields 10.9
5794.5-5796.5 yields 10.5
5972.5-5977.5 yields 11.6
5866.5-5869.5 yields 10.9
